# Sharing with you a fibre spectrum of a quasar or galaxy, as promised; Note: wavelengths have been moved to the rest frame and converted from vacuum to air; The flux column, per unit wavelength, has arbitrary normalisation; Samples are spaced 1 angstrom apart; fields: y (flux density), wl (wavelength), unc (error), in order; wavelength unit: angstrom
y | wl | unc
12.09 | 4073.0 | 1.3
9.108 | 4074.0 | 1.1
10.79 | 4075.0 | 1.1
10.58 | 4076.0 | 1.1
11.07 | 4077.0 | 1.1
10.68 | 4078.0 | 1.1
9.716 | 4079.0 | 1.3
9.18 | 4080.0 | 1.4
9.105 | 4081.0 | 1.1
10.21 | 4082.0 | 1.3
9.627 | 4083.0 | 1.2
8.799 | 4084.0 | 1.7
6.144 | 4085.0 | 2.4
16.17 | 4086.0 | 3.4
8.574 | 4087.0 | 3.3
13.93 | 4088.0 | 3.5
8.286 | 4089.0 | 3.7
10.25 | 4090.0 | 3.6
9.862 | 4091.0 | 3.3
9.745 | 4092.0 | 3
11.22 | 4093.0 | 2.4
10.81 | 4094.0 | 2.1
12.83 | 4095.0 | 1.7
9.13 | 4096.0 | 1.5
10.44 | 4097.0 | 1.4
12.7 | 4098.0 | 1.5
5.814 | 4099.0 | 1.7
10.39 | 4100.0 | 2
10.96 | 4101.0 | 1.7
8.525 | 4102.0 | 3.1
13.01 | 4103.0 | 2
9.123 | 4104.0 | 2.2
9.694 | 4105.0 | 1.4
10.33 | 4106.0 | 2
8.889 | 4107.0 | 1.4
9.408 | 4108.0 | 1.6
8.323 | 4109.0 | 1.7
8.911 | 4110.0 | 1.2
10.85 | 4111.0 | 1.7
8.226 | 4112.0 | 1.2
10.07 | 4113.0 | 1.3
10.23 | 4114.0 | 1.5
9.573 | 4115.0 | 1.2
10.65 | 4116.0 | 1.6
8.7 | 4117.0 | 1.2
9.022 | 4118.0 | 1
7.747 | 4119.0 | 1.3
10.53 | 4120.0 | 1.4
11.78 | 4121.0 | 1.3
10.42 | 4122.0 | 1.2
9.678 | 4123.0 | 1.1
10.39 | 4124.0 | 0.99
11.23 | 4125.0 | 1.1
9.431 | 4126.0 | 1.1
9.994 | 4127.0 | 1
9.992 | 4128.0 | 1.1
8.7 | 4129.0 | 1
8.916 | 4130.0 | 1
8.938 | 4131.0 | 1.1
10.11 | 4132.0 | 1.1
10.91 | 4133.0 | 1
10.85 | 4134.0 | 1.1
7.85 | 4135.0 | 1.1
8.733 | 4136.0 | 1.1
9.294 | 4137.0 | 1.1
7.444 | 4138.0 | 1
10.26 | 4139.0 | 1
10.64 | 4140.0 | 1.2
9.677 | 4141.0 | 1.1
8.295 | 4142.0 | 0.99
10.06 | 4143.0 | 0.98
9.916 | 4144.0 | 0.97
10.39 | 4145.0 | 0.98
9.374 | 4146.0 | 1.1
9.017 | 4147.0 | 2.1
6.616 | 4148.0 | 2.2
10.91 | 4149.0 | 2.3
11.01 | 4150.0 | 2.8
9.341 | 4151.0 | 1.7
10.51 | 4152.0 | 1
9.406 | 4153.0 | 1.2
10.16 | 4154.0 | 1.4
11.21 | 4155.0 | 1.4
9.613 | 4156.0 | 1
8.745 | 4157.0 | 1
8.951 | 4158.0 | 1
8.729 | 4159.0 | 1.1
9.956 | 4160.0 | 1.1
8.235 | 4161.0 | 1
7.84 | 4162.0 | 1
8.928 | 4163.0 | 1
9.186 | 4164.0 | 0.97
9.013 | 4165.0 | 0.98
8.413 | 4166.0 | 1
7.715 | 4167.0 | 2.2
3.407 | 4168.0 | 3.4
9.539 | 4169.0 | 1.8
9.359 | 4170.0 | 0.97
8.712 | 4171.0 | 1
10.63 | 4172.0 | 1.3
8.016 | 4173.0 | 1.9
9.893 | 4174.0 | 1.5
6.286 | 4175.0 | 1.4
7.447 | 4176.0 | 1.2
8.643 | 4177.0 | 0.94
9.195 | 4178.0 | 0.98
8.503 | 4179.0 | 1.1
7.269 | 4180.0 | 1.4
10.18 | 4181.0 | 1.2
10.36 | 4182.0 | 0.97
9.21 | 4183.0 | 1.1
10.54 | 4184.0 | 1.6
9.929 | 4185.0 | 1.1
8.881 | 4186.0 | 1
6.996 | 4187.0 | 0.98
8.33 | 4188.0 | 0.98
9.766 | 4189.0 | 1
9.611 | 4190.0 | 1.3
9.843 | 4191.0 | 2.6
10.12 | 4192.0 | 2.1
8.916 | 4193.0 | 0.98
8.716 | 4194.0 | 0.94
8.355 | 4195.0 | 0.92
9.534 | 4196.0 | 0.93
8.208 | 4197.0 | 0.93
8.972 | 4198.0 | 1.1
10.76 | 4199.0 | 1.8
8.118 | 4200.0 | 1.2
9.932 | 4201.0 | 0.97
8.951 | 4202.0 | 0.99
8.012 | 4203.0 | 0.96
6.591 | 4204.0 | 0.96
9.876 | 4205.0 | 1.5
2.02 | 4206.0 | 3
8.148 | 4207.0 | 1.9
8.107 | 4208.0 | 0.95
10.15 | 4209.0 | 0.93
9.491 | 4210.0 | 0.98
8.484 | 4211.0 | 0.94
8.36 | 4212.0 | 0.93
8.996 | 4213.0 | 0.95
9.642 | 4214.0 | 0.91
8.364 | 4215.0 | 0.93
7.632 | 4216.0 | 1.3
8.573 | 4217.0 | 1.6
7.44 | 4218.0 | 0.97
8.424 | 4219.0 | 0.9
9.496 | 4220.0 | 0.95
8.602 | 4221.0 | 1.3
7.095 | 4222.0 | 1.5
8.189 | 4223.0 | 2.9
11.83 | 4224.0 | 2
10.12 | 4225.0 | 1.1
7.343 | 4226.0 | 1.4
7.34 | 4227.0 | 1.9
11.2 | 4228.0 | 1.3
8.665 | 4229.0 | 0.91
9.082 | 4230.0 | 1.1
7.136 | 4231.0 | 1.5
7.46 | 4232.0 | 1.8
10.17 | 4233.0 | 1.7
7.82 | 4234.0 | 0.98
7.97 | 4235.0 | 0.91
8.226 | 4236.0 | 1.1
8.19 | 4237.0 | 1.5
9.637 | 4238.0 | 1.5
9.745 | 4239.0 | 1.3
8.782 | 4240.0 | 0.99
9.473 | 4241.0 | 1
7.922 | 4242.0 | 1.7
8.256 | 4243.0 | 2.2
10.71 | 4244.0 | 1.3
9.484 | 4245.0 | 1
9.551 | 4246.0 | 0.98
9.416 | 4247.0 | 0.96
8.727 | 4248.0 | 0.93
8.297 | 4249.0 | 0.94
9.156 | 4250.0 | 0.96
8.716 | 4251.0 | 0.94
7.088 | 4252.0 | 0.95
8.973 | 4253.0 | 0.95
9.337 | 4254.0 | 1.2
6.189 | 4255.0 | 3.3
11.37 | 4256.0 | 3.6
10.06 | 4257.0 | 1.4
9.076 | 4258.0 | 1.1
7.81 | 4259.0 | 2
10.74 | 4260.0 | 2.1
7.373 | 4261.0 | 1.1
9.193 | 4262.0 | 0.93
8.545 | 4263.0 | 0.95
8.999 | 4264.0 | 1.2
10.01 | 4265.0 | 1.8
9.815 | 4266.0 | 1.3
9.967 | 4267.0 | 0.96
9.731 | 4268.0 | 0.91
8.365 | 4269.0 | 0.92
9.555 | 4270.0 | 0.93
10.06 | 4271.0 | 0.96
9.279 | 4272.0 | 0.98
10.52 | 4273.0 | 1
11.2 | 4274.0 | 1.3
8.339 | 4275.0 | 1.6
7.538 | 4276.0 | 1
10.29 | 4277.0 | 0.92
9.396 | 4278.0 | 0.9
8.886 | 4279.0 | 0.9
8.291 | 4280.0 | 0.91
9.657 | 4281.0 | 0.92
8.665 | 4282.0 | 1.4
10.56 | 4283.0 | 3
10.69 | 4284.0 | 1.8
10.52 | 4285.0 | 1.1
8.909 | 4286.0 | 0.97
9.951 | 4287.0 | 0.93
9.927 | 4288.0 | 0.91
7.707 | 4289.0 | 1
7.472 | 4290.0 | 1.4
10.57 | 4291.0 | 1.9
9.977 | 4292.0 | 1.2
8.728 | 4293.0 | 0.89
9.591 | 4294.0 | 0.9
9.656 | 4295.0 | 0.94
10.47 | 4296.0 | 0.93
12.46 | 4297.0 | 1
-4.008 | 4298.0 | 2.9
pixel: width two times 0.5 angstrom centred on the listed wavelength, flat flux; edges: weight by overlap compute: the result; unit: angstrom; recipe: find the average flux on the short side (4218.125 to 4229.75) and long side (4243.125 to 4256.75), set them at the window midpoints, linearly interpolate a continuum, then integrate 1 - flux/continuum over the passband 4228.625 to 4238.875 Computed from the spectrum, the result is 0.52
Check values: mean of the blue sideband 8.89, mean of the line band 8.48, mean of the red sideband 9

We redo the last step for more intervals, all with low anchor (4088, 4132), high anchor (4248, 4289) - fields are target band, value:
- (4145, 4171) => 1.8 angstrom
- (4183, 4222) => 3.4 angstrom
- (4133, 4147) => 0.4 angstrom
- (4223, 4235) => 0.7 angstrom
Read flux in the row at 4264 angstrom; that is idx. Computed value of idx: 8.999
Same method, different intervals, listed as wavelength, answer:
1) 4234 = 7.82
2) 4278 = 9.396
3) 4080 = 9.18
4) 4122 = 10.42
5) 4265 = 10.01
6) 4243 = 8.256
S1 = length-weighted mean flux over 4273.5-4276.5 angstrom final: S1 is 9.03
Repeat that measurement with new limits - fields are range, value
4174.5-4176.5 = 6.87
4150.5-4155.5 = 10.1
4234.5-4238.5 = 8.51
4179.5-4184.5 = 9.51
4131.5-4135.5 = 9.93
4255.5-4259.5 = 9.58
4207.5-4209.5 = 9.13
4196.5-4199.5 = 9.31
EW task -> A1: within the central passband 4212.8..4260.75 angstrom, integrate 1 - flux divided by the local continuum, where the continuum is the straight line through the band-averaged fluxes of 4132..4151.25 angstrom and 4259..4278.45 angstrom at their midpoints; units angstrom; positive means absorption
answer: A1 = 3.04 angstrom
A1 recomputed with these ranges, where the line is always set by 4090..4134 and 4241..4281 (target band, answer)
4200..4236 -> 3.5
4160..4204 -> 3.5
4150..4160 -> 0.0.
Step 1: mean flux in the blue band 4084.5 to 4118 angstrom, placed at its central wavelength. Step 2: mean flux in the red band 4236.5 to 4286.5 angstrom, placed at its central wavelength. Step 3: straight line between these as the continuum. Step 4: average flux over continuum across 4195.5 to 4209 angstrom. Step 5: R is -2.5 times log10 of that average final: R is 0.15 mag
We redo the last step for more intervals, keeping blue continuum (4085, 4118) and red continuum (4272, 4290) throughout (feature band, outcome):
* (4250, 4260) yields 0.08 mag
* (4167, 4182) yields 0.17 mag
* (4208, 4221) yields 0.11 mag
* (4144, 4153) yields 0.03 mag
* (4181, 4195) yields 0.05 mag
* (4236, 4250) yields 0.06 mag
